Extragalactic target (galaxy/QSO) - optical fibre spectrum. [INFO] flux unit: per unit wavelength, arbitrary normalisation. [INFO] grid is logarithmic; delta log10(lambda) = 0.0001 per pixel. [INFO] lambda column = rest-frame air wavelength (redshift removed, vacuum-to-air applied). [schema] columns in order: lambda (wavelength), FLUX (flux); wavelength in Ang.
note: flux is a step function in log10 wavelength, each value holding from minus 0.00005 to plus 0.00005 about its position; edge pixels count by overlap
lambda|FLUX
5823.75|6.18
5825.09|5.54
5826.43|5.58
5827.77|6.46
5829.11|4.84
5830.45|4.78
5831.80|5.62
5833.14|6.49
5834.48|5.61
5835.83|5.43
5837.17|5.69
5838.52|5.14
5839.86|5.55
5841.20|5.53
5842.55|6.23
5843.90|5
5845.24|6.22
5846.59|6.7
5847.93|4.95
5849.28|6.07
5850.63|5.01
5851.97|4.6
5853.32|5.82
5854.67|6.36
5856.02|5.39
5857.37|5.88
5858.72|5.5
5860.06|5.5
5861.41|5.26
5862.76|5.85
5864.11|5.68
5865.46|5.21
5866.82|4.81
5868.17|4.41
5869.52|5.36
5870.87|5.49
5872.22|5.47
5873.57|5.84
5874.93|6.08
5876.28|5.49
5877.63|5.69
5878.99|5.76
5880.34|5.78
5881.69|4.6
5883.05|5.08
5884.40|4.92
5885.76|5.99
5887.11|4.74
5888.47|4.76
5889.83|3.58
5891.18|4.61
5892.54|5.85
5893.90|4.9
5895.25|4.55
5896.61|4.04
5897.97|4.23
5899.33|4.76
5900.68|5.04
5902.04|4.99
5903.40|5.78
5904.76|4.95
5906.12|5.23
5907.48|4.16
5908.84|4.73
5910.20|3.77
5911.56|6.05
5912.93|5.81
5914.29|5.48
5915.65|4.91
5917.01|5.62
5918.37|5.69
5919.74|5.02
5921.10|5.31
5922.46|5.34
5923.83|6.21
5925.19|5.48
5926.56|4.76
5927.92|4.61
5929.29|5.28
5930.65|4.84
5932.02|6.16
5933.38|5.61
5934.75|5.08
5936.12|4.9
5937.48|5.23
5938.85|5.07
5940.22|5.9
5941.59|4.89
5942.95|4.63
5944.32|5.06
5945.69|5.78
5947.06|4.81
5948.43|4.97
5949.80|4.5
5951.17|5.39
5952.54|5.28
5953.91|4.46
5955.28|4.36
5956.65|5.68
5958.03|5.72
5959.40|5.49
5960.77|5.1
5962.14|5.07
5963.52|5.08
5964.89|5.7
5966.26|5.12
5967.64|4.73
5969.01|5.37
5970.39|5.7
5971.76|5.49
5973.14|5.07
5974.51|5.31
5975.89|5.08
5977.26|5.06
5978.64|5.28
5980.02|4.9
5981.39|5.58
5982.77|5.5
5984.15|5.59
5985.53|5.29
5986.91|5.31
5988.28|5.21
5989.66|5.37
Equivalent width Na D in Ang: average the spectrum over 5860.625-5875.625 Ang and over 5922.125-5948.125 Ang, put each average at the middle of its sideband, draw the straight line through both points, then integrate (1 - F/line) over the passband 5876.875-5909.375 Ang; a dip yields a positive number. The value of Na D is 2.4 Ang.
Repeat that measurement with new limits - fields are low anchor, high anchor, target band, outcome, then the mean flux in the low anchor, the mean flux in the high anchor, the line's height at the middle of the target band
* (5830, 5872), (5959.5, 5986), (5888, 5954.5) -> 3.84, 5.52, 5.27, 5.38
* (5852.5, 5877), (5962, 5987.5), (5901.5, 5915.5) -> 0.86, 5.52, 5.28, 5.42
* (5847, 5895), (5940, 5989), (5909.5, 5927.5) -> -0.24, 5.32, 5.2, 5.26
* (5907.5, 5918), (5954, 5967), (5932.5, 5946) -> -0.07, 5.15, 5.22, 5.19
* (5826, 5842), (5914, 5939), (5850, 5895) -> 1.24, 5.57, 5.3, 5.45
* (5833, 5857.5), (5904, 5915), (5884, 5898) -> 1.19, 5.64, 5.03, 5.2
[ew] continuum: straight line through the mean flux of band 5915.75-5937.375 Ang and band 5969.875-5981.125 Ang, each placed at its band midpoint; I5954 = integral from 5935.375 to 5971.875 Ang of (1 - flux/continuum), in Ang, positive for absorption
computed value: 0.8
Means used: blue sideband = 5.31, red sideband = 5.25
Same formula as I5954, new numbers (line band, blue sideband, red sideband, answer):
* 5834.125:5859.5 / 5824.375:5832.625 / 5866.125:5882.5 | -0.7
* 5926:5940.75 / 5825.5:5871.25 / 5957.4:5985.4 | 0.4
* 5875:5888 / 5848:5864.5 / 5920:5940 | 0.2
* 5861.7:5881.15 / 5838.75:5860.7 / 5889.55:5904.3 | -0.9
